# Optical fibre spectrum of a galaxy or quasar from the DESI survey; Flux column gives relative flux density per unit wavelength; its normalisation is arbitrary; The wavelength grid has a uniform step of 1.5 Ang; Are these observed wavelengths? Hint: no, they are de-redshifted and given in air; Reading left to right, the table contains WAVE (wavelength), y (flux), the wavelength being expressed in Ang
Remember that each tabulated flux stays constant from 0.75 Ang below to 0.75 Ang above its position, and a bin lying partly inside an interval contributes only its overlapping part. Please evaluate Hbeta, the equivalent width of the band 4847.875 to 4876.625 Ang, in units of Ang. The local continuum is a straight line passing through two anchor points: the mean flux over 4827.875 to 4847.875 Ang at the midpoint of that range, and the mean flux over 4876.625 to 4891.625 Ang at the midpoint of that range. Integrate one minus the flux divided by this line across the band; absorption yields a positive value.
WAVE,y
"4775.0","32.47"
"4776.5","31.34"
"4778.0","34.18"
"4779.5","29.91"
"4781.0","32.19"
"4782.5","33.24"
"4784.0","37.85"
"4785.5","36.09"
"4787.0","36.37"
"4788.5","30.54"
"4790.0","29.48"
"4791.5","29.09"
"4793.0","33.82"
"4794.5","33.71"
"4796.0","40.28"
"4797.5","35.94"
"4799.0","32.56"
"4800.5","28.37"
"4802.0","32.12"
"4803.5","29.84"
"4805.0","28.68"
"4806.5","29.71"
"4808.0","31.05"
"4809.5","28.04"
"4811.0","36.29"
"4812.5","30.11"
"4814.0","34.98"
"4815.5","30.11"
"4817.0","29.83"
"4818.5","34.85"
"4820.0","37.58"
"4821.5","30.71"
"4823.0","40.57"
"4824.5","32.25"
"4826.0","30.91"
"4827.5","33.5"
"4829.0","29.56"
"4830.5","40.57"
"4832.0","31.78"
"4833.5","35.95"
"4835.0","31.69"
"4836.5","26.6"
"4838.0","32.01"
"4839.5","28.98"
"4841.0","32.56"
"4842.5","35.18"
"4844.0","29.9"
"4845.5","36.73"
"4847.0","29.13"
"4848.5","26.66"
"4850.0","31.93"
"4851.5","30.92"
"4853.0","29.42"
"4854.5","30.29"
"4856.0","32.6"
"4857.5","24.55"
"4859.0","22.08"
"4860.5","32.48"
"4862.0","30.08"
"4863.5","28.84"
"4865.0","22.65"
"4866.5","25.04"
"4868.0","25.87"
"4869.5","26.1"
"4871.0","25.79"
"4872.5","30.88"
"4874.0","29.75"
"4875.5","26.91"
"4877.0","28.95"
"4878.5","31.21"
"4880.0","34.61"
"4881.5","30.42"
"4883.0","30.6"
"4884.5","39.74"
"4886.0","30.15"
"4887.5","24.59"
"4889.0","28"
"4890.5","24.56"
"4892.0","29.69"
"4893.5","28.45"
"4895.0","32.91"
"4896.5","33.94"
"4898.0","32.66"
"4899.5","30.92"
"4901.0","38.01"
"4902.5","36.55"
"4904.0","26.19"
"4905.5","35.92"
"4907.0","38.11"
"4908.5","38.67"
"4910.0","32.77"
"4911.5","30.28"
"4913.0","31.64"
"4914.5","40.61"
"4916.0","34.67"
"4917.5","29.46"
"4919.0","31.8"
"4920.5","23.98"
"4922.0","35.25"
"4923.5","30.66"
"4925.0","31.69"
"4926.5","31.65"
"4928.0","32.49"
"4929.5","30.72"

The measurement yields 3.0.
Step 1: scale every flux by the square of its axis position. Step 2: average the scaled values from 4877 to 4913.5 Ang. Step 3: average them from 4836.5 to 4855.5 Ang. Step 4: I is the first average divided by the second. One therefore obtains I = 1.1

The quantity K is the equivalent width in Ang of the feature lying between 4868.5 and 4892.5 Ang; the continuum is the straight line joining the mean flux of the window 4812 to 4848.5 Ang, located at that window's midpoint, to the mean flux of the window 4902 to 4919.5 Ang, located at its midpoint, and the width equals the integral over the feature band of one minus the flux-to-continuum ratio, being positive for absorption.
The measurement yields 2.8 Ang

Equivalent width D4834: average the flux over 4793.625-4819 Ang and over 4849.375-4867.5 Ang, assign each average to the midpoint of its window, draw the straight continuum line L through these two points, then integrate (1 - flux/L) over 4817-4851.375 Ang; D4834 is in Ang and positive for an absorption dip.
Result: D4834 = -2.8 Ang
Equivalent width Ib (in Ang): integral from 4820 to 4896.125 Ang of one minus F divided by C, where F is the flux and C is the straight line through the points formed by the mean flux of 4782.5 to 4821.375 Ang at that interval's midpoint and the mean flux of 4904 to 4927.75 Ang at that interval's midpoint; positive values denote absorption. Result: 5.6 Ang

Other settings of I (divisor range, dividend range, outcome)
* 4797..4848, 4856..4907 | 0.95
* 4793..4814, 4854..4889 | 0.92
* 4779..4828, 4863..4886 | 0.92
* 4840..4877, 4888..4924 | 1.13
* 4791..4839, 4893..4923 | 1.06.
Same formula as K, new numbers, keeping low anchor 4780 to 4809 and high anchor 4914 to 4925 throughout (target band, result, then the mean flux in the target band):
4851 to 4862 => 1.2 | 28.9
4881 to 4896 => 1.1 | 30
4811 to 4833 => -0.7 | 33.5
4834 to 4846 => 0.3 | 31.7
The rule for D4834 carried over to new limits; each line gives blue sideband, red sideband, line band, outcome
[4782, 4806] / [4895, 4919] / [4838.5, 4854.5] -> 1.1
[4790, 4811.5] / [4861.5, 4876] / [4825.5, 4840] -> -1.2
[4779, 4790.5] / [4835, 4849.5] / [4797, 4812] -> 0.6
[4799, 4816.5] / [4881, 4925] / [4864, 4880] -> 2.0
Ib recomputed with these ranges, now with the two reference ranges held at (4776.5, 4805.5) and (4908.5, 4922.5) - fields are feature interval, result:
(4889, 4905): 0.64 Ang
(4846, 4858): 1.11 Ang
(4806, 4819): 0.46 Ang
